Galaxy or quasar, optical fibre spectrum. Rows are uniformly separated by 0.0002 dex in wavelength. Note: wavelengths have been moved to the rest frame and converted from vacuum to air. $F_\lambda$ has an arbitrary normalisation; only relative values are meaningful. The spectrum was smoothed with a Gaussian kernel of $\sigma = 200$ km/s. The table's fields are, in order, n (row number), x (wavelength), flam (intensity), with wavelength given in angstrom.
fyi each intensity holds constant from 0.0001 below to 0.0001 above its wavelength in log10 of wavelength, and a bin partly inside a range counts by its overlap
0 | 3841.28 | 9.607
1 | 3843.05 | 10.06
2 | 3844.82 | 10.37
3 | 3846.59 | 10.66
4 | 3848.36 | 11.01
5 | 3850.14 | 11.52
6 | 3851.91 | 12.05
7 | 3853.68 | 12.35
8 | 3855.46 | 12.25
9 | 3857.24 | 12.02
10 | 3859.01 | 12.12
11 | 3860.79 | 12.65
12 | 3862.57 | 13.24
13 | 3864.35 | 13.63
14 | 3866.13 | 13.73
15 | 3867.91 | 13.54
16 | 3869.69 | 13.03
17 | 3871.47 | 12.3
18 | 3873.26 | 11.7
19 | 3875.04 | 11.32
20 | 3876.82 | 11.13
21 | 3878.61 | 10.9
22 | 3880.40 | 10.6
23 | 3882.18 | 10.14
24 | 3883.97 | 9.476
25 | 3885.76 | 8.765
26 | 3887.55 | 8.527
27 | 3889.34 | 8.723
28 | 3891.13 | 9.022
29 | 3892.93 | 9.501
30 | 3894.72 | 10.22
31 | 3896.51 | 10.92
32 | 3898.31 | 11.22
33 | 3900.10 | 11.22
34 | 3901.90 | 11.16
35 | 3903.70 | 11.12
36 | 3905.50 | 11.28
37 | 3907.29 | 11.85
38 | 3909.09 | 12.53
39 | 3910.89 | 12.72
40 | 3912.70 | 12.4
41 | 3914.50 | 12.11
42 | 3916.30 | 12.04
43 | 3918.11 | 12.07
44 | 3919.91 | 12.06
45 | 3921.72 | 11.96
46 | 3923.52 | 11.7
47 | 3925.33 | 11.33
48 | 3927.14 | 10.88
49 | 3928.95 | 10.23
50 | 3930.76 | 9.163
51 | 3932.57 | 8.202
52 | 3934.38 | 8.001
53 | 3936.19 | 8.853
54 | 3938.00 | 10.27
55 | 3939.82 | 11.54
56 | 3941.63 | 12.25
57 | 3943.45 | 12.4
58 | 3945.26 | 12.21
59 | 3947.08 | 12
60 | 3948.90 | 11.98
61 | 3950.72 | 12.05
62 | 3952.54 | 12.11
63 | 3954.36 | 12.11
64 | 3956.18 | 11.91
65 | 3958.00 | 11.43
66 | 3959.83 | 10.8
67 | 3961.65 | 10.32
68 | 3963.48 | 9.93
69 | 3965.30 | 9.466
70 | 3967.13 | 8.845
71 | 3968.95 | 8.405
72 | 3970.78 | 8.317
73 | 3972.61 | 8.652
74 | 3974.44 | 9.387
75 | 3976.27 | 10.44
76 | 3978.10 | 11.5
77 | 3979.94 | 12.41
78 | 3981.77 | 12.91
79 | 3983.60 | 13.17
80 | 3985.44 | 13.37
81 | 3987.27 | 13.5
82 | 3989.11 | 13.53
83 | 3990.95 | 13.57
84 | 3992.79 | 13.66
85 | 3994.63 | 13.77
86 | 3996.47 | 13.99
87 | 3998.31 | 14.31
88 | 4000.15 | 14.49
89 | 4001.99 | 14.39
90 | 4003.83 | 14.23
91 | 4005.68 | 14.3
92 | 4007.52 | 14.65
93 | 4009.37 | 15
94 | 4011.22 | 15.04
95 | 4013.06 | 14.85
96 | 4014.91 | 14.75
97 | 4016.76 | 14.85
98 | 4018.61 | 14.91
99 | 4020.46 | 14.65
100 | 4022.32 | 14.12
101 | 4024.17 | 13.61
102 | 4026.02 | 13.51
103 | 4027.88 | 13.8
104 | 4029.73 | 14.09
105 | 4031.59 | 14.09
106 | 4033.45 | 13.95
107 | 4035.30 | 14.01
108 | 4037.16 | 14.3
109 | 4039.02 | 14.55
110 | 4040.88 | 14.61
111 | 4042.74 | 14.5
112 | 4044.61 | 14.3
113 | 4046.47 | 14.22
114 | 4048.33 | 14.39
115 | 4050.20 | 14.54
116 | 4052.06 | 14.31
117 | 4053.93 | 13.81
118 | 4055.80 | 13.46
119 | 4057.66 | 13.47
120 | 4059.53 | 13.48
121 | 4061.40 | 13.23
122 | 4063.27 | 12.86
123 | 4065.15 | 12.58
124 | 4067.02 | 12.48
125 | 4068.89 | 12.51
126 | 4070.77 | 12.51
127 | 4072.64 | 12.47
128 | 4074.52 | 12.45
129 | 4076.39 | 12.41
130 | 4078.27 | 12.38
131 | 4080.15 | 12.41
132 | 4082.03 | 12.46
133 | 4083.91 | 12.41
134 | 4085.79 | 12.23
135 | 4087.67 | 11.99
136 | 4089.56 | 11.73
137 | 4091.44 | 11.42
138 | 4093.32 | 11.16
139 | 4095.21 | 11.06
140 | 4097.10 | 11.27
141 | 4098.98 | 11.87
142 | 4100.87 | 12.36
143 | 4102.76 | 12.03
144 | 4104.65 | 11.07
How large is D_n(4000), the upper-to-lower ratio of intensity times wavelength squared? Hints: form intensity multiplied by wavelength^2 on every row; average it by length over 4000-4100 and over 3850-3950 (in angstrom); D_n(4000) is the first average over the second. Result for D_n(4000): 1.3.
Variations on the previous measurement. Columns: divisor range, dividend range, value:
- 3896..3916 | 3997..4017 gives 1.31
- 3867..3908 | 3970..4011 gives 1.27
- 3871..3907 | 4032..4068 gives 1.43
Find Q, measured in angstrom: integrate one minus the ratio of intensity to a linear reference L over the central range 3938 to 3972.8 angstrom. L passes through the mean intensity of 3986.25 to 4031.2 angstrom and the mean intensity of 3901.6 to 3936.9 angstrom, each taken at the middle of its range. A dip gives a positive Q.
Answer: 4.0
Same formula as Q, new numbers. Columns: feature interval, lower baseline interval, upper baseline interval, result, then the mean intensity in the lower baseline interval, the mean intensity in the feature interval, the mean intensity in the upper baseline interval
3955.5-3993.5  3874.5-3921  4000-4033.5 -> 5.7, 10.9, 11.2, 14.4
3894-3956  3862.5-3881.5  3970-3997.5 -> 4.5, 12.2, 11.3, 12.2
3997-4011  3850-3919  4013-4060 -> -0.9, 11.5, 14.5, 14.2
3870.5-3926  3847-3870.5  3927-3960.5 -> 3.5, 12.5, 11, 11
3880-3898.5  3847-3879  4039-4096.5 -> 4.0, 12.2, 9.66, 12.9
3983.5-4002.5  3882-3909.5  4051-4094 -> -3.6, 10.3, 13.8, 12.6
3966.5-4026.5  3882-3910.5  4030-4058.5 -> -0.4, 10.4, 13.1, 14.2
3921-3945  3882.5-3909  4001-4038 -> 2.0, 10.3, 10.6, 14.4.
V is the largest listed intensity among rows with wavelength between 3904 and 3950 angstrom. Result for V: 12.72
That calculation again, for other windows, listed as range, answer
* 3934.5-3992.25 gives 13.57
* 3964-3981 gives 12.41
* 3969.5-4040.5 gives 15.04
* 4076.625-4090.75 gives 12.46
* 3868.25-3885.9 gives 13.03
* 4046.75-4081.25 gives 14.54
